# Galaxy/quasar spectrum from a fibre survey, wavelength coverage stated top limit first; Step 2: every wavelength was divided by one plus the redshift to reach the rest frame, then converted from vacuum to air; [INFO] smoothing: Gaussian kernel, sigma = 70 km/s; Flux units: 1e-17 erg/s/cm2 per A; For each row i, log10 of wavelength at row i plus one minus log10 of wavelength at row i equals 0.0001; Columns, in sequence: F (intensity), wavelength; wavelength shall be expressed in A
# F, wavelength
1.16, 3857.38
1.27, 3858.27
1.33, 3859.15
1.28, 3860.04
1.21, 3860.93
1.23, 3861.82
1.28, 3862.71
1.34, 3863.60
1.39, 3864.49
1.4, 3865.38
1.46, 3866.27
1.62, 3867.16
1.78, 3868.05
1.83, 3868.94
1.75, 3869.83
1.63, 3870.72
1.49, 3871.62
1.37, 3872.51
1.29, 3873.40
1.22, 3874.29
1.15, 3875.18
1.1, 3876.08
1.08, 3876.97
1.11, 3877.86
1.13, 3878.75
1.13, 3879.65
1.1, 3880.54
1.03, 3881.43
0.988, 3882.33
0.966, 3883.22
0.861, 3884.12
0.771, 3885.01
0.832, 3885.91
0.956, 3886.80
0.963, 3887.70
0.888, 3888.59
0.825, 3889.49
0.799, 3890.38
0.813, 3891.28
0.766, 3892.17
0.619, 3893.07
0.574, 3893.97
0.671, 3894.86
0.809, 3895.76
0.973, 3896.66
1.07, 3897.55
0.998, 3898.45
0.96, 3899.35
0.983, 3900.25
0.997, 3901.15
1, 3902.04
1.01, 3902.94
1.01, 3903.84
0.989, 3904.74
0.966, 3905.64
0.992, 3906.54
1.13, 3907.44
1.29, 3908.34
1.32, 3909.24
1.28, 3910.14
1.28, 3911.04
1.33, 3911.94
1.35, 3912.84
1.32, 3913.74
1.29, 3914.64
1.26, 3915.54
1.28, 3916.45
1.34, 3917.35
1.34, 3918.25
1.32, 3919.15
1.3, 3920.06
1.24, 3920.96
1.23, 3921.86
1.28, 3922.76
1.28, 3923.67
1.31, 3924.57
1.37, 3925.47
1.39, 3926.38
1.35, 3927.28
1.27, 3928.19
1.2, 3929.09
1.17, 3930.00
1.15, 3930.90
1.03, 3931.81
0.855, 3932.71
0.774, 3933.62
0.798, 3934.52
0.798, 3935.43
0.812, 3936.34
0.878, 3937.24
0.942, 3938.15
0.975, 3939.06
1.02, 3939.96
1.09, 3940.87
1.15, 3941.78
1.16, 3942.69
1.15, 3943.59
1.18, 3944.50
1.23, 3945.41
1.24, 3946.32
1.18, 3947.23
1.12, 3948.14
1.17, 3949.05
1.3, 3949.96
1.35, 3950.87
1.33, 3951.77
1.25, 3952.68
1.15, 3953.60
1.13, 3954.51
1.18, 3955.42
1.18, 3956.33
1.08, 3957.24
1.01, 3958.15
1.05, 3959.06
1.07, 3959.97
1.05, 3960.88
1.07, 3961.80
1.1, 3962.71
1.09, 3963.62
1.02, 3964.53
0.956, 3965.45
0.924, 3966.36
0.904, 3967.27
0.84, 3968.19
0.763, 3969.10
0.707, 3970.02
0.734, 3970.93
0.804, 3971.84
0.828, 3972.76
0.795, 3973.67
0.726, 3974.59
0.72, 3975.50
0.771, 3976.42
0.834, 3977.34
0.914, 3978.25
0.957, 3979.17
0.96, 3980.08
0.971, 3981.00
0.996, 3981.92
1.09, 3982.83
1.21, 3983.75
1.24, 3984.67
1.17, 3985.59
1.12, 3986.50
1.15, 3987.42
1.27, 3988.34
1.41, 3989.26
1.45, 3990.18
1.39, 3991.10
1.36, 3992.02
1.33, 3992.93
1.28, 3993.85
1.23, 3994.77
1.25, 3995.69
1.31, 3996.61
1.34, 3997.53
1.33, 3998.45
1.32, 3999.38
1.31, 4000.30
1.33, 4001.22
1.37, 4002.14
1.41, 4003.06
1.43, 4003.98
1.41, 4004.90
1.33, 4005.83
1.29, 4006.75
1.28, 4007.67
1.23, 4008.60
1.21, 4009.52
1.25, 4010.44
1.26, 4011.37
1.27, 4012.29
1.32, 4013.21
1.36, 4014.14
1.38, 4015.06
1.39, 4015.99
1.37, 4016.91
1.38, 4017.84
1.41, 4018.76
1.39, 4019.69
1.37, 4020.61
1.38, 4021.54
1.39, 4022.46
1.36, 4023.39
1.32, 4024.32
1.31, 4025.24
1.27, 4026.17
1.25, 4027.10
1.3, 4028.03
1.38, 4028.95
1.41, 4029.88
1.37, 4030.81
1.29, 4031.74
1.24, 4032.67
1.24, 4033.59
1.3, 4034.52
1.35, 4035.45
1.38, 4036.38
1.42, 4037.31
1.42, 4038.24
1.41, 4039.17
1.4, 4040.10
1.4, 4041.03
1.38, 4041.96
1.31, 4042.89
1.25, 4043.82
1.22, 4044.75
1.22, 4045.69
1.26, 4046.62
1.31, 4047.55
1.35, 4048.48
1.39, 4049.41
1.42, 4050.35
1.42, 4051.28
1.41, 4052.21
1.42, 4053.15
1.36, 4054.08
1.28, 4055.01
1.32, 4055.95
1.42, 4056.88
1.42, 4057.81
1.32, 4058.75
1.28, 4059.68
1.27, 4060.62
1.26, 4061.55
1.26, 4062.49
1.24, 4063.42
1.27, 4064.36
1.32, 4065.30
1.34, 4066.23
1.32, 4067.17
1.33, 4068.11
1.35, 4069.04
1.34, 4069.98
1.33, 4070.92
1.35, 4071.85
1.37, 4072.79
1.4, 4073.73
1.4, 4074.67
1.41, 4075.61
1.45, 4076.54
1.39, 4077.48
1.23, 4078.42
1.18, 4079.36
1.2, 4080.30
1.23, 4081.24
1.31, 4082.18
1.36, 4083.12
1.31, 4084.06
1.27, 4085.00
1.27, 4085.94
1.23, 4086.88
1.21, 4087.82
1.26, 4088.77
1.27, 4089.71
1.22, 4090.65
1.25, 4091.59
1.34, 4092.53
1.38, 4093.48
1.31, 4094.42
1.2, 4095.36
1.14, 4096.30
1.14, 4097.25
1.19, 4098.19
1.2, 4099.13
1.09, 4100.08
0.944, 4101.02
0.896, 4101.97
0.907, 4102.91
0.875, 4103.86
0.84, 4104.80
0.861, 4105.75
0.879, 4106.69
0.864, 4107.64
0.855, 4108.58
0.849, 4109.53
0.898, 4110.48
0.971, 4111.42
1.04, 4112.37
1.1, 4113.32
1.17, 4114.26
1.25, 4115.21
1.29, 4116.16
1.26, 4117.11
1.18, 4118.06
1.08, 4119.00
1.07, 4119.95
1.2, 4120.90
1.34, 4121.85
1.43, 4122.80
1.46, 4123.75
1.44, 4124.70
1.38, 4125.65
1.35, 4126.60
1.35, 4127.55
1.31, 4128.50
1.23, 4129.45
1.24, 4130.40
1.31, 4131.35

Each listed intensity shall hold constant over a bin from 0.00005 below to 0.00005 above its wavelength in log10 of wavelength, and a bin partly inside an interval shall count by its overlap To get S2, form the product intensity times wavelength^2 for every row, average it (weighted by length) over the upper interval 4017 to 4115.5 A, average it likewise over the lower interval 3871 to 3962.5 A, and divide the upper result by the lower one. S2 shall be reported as 1.24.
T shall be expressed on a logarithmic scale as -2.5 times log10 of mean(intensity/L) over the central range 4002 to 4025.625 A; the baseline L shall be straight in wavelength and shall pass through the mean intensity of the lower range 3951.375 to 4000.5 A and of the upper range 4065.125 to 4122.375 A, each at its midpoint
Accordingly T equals -0.200 mag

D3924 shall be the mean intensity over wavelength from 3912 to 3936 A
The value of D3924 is 1.2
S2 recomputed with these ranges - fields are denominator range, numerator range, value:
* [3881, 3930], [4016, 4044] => 1.33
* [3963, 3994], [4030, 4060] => 1.36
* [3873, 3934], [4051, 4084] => 1.33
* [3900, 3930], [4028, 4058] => 1.18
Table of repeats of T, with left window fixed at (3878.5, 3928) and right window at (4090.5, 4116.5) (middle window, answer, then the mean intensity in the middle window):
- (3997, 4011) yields -0.226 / 1.32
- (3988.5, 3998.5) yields -0.235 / 1.33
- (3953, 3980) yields 0.141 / 0.945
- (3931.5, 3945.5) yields 0.099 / 0.984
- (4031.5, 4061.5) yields -0.244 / 1.34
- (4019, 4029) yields -0.241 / 1.34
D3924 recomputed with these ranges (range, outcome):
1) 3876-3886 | 1.01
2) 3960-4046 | 1.21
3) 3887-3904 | 0.879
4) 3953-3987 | 0.977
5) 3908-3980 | 1.1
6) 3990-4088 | 1.33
